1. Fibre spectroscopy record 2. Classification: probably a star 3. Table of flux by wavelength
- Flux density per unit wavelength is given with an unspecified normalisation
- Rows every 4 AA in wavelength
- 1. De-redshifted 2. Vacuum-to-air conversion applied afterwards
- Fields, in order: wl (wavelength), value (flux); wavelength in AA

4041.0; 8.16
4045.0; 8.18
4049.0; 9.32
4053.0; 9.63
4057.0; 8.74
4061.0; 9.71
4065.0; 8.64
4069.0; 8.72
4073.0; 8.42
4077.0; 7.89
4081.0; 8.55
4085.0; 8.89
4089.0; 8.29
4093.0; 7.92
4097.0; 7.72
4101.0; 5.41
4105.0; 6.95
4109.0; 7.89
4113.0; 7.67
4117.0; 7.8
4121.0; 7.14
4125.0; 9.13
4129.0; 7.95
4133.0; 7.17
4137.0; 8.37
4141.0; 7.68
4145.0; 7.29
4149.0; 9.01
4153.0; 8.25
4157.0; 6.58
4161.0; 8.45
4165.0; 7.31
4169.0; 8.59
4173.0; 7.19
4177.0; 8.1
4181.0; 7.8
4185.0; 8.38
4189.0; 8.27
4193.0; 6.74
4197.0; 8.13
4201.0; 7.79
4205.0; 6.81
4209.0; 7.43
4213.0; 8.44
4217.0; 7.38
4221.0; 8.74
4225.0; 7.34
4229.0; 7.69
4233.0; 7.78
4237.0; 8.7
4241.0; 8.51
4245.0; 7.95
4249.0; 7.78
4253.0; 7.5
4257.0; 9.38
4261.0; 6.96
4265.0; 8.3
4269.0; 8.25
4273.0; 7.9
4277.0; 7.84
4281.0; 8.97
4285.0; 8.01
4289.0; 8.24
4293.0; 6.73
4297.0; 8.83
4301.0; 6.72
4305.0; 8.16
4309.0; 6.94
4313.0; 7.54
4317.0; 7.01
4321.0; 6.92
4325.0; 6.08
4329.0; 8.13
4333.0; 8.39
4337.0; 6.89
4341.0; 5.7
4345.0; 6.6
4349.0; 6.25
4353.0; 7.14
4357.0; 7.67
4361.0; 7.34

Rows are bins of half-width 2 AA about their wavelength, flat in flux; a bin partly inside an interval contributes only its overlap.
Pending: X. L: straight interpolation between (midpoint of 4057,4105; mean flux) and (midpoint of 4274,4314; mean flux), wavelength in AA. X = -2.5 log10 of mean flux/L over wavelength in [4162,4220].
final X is 0.03 mag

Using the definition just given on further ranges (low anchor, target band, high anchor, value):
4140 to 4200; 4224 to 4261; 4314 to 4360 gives -0.077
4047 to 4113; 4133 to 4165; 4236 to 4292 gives 0.049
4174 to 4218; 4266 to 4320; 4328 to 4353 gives -0.080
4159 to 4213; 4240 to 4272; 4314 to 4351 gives -0.097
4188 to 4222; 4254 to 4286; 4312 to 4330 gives -0.118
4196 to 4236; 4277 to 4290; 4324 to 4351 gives -0.146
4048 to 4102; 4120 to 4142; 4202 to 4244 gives 0.039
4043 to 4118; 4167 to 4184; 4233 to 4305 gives 0.025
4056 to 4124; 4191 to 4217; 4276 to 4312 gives 0.052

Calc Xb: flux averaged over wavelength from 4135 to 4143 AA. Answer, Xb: 8.02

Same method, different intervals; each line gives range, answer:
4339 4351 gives 6.18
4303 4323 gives 7.31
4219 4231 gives 7.92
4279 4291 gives 8.41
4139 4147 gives 7.48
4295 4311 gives 7.66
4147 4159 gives 7.95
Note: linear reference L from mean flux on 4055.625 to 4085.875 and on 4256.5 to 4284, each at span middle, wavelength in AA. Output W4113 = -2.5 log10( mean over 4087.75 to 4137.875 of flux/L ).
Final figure 0.13 mag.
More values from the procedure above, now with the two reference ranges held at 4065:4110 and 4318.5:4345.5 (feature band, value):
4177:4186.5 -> -0.07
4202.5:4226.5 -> -0.04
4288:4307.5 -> -0.09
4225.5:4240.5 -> -0.10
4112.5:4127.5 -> -0.02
